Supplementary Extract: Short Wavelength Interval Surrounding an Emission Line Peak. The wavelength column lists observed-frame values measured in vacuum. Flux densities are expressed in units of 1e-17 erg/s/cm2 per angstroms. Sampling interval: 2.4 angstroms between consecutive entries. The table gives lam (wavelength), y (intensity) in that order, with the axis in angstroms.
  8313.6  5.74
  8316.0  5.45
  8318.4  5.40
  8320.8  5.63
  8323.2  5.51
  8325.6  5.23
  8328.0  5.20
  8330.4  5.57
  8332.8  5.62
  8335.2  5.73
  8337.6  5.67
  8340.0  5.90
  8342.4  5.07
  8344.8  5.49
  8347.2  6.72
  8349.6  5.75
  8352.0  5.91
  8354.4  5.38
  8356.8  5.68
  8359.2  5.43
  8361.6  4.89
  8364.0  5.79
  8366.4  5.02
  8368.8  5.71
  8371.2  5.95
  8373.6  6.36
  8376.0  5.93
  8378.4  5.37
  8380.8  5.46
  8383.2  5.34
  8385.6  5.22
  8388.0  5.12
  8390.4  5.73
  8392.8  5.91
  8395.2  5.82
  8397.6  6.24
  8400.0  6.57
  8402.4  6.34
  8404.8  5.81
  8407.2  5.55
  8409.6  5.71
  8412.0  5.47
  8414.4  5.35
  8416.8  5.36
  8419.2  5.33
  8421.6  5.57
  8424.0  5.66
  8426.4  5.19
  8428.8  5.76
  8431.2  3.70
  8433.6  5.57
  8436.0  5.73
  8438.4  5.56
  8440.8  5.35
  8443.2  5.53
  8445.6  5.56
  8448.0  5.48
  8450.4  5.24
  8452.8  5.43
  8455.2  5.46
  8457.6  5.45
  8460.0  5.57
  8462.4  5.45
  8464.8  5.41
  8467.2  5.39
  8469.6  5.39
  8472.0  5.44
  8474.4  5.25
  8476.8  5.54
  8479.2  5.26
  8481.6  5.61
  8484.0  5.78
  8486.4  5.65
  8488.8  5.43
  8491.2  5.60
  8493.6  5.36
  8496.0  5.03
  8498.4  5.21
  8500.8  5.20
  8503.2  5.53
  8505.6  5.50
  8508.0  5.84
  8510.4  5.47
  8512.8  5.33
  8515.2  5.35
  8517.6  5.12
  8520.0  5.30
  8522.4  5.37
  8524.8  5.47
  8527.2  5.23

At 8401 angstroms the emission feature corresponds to [N II]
